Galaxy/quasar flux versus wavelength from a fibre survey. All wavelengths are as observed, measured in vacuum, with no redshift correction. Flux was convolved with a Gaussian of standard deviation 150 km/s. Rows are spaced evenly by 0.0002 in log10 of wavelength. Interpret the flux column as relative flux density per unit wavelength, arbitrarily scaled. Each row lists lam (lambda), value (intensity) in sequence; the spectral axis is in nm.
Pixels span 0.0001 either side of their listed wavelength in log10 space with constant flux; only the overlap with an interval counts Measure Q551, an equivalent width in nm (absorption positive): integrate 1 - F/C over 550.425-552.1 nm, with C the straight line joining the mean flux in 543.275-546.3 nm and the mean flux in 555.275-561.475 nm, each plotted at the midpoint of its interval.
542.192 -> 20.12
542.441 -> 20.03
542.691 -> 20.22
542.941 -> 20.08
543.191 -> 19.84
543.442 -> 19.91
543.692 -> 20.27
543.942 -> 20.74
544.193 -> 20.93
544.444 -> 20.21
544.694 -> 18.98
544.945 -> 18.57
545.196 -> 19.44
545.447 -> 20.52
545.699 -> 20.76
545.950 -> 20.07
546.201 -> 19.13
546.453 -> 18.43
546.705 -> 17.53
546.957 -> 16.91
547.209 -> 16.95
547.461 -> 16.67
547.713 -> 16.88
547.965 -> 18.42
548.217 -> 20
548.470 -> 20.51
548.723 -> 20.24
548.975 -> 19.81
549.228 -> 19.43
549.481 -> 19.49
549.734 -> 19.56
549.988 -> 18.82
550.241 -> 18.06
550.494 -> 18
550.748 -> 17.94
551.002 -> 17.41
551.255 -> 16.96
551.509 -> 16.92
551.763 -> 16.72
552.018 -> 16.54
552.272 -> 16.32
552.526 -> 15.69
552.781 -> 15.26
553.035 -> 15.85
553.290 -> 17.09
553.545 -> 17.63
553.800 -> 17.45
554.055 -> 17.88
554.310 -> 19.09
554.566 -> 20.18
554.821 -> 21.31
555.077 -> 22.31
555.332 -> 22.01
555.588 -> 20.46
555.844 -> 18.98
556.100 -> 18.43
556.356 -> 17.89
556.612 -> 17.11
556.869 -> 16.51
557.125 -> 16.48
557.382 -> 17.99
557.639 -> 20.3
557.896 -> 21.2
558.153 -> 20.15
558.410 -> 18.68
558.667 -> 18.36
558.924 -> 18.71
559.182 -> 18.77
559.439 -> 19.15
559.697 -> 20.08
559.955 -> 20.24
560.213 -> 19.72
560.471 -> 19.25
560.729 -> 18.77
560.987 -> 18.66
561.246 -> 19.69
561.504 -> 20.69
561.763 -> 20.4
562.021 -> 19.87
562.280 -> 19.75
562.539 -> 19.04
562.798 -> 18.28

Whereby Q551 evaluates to 0.20 nm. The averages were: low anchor 20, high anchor 19.1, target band 17.2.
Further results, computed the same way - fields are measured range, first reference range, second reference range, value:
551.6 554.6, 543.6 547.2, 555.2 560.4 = 0.334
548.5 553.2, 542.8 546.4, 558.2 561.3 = 0.445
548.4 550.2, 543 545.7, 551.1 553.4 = -0.189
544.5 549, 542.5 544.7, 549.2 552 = 0.076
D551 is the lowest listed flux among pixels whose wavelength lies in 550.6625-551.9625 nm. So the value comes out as 16.72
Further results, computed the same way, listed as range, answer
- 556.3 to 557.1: 16.51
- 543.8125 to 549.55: 16.67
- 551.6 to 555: 15.26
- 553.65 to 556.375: 17.45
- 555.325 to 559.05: 16.48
